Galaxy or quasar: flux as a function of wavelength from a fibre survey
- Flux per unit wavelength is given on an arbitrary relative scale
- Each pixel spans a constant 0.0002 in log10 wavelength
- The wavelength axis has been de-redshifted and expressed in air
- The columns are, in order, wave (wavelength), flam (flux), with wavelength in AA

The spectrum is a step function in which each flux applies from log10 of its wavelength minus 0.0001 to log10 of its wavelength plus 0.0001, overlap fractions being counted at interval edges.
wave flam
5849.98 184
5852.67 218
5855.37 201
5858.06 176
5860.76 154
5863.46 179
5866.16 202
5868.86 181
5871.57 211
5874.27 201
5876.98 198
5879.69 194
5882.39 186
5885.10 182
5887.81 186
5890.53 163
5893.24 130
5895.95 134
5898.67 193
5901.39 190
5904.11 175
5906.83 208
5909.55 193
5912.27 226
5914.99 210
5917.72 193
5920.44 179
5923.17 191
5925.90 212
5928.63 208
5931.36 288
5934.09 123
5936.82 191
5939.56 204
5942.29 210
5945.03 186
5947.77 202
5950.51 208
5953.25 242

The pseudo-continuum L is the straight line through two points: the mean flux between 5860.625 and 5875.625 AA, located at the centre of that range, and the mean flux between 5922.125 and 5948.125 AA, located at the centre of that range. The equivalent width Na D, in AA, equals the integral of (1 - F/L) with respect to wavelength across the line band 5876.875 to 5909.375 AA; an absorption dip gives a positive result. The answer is 2.8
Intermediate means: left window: 191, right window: 202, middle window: 178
